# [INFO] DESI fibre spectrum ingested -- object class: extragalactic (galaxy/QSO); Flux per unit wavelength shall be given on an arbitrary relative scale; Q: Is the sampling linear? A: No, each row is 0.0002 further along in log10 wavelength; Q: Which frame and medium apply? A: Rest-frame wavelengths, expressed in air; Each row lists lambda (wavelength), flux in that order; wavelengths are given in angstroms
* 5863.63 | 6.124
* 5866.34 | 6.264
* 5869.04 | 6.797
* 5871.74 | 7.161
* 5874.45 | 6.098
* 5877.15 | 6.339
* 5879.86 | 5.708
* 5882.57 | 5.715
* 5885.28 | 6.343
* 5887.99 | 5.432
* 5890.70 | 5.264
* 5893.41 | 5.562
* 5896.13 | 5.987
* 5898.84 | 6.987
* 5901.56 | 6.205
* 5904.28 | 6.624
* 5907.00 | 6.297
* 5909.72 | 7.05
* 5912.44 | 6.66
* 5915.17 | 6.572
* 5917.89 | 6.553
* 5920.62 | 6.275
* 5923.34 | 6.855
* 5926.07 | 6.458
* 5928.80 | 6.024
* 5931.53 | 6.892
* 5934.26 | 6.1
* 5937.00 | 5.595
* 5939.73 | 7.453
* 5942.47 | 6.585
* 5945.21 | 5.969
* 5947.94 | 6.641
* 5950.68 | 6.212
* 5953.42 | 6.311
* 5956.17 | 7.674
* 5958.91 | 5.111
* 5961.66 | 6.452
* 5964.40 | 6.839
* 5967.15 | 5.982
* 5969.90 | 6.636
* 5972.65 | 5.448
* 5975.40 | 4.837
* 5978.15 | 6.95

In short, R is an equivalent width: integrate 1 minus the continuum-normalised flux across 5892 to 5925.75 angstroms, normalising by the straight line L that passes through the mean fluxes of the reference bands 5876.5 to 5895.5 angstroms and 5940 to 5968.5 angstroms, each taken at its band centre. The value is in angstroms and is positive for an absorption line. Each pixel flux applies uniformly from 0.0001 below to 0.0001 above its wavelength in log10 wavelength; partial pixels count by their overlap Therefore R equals -2.77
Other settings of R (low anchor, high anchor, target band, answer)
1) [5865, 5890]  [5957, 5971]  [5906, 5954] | -1.94 angstroms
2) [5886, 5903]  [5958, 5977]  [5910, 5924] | -1.60 angstroms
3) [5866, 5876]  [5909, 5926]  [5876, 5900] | 2.55 angstroms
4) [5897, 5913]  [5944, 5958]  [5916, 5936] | 0.41 angstroms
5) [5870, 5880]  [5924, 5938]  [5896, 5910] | -0.42 angstroms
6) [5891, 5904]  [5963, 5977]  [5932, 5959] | -1.86 angstroms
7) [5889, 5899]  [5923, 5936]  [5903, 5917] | -1.28 angstroms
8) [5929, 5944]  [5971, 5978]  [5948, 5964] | -1.12 angstroms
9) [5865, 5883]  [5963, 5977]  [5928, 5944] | -0.94 angstroms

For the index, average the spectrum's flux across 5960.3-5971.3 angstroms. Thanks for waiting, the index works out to 6.48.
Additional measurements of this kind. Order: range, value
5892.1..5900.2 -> 6.18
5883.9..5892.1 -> 5.68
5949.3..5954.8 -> 6.25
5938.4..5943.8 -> 7.01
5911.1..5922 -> 6.52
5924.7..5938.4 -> 6.22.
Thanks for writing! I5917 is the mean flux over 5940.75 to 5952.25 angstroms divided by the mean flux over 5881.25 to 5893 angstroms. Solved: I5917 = 1.12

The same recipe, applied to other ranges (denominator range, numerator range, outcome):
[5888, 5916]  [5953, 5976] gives 0.98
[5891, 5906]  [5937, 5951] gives 1.05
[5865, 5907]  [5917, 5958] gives 1.05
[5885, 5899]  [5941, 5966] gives 1.11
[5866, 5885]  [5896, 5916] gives 1.04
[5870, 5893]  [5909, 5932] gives 1.09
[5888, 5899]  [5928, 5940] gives 1.10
